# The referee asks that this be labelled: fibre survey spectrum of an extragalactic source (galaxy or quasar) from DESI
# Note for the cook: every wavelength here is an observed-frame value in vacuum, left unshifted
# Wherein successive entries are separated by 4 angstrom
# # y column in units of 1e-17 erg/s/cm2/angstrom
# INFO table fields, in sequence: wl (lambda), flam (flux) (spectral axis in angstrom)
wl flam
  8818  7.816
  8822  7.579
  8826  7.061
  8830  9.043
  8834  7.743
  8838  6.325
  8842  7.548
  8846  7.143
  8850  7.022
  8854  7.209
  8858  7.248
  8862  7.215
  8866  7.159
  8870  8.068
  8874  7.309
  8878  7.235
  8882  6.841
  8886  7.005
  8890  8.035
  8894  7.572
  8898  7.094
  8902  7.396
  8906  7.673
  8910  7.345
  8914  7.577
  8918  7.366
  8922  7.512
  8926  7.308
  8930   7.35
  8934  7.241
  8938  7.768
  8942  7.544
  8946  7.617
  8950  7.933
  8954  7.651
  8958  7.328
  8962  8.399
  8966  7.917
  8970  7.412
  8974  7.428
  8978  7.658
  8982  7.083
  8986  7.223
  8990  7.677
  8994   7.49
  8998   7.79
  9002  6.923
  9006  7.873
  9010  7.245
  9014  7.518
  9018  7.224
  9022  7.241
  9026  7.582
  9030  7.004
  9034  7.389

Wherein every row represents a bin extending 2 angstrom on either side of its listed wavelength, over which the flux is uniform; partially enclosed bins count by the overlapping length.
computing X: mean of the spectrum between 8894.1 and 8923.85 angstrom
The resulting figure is 7.43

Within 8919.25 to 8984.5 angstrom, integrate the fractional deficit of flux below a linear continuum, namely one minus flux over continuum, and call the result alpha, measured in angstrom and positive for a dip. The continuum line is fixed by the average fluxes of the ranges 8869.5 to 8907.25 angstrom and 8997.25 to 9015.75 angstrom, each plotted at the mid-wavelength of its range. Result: -1.3 angstrom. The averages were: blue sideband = 7.39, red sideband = 7.45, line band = 7.57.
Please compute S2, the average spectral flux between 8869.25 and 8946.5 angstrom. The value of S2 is 7.43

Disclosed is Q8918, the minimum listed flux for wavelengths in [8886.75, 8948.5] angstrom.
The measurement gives 7.094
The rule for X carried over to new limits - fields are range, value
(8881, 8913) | 7.39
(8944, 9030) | 7.52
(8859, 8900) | 7.35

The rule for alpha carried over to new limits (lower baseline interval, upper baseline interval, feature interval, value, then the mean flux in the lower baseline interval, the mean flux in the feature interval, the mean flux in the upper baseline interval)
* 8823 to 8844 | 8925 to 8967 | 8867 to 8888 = 0.8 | 7.55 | 7.29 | 7.64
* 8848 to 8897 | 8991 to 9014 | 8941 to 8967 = -1.2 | 7.32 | 7.77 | 7.48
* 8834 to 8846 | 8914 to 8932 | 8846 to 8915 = -0.9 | 7.11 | 7.34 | 7.41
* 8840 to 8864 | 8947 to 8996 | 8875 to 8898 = 0.1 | 7.23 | 7.32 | 7.6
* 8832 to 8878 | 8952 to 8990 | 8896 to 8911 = 0.0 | 7.27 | 7.38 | 7.57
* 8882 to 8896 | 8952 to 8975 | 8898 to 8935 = 0.6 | 7.44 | 7.41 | 7.7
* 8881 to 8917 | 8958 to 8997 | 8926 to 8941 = 0.1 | 7.41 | 7.44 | 7.58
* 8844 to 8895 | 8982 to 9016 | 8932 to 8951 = -0.6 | 7.31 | 7.6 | 7.44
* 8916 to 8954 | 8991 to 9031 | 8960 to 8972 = -0.7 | 7.52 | 7.91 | 7.41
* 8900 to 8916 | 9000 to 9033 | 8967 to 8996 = -0.2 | 7.5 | 7.44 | 7.33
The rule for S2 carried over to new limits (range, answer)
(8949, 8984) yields 7.64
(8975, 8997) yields 7.44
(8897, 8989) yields 7.52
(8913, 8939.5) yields 7.43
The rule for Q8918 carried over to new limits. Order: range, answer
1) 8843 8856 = 7.022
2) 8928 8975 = 7.241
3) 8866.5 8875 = 7.309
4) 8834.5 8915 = 6.325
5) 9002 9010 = 6.923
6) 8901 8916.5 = 7.345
